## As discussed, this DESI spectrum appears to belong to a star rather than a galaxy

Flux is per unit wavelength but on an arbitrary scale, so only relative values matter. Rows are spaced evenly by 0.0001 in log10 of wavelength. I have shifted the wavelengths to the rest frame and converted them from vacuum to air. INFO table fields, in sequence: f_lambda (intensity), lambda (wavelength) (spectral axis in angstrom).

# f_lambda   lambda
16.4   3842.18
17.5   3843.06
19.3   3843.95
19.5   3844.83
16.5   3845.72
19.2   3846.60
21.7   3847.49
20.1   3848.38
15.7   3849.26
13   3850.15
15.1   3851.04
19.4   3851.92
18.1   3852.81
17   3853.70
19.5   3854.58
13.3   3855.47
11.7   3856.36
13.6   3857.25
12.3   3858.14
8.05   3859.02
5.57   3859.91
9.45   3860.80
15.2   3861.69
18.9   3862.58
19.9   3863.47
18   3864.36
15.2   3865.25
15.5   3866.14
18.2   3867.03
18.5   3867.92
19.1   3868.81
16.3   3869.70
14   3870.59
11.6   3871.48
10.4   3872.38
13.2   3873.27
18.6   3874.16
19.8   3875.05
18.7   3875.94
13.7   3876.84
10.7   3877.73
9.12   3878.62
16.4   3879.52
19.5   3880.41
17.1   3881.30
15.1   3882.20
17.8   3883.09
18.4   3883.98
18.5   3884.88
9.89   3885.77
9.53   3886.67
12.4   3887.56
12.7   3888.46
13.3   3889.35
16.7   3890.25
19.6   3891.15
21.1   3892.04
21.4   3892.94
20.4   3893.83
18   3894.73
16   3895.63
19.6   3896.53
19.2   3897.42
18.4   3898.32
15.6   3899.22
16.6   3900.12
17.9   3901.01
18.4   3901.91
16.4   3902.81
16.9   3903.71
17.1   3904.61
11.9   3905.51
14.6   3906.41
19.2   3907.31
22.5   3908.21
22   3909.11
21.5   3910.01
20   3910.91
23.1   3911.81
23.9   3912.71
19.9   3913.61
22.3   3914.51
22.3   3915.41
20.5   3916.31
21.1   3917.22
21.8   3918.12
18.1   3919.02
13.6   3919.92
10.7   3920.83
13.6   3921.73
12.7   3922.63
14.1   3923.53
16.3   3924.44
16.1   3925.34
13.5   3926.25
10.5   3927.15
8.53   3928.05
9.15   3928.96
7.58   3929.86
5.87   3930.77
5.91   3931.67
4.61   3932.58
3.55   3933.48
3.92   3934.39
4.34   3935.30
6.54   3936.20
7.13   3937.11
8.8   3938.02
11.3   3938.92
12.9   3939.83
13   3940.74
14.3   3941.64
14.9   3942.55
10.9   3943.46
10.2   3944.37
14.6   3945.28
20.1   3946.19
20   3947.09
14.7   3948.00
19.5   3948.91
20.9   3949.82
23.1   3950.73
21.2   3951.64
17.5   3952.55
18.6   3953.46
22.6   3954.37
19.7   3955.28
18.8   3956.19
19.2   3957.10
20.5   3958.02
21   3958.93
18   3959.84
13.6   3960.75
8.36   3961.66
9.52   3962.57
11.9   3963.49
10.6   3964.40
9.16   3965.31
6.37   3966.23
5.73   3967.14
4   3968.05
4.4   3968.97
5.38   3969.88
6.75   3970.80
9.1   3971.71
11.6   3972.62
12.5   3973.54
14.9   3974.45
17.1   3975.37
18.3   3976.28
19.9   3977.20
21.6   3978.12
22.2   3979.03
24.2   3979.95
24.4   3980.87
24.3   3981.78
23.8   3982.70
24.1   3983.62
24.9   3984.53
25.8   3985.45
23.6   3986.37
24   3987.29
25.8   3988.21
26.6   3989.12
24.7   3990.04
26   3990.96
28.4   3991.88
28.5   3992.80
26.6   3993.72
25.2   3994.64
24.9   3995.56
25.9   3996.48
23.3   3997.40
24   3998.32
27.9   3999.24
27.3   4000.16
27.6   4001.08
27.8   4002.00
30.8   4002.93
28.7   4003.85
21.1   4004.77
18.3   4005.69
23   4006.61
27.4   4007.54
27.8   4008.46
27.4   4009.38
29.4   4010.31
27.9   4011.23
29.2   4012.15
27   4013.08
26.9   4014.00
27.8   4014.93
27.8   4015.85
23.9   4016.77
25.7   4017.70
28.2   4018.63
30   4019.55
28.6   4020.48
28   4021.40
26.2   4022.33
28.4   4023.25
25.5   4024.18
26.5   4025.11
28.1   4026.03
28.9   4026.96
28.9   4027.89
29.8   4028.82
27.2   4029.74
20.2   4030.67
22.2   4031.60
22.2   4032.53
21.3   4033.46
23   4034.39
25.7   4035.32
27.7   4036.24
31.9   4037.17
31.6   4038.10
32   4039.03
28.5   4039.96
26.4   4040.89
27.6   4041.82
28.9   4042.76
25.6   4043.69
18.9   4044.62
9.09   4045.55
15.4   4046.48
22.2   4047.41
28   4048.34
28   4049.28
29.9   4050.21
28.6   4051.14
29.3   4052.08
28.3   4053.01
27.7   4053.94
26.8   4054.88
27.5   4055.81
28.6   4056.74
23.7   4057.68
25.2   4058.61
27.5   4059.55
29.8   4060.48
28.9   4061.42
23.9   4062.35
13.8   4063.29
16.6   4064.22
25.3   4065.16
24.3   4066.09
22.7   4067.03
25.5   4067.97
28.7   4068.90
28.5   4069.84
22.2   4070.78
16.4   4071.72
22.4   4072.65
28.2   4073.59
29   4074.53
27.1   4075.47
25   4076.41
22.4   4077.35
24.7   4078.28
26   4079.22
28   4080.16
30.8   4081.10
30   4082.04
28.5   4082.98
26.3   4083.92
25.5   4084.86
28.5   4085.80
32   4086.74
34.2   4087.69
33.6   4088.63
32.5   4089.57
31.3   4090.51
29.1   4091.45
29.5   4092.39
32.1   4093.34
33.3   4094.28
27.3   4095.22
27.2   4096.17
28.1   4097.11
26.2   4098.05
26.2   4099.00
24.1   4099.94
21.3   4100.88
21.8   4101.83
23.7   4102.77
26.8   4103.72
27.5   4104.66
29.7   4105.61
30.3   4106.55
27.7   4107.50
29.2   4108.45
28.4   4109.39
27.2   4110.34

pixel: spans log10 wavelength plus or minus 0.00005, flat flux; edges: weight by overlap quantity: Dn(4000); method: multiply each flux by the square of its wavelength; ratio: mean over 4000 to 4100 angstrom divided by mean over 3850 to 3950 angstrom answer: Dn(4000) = 1.9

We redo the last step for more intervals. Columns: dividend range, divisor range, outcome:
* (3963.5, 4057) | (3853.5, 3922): 1.52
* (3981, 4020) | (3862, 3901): 1.70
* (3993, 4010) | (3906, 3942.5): 1.92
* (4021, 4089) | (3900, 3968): 1.87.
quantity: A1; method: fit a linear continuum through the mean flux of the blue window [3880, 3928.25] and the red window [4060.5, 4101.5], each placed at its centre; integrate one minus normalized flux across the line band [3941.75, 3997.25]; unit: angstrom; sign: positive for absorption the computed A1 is 7.1 angstrom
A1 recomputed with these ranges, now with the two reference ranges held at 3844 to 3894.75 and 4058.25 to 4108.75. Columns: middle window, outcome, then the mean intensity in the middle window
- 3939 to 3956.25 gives 2.4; 17.1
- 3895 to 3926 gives -0.2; 18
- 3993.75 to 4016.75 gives -3.6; 26.4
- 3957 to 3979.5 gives 8.7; 12.8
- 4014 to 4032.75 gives -2.4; 26.8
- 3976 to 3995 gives -2.4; 24.5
